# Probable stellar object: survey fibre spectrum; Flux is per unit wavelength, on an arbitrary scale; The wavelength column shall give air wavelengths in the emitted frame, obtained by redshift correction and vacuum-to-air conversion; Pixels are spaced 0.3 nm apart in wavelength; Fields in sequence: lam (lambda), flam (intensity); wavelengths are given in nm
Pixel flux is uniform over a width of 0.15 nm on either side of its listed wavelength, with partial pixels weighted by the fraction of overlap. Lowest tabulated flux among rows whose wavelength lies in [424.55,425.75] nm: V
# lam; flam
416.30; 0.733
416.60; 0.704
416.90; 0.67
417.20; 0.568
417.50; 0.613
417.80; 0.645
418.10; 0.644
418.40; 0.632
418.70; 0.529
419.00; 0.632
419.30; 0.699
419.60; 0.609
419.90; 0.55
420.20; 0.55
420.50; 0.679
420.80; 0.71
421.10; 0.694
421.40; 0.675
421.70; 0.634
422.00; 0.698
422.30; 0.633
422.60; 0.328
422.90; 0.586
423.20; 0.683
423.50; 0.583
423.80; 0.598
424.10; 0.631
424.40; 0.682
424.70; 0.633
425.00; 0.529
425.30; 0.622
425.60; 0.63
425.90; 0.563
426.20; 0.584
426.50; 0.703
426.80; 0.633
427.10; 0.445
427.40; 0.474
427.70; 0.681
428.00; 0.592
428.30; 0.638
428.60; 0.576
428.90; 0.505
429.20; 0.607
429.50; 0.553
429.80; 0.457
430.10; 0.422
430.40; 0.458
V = 0.529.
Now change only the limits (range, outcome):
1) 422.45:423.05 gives 0.328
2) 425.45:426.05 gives 0.563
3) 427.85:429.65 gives 0.505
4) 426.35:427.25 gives 0.445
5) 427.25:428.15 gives 0.474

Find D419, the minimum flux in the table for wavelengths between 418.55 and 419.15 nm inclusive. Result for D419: 0.529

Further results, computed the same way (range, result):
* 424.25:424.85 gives 0.633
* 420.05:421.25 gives 0.55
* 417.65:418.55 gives 0.632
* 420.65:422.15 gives 0.634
